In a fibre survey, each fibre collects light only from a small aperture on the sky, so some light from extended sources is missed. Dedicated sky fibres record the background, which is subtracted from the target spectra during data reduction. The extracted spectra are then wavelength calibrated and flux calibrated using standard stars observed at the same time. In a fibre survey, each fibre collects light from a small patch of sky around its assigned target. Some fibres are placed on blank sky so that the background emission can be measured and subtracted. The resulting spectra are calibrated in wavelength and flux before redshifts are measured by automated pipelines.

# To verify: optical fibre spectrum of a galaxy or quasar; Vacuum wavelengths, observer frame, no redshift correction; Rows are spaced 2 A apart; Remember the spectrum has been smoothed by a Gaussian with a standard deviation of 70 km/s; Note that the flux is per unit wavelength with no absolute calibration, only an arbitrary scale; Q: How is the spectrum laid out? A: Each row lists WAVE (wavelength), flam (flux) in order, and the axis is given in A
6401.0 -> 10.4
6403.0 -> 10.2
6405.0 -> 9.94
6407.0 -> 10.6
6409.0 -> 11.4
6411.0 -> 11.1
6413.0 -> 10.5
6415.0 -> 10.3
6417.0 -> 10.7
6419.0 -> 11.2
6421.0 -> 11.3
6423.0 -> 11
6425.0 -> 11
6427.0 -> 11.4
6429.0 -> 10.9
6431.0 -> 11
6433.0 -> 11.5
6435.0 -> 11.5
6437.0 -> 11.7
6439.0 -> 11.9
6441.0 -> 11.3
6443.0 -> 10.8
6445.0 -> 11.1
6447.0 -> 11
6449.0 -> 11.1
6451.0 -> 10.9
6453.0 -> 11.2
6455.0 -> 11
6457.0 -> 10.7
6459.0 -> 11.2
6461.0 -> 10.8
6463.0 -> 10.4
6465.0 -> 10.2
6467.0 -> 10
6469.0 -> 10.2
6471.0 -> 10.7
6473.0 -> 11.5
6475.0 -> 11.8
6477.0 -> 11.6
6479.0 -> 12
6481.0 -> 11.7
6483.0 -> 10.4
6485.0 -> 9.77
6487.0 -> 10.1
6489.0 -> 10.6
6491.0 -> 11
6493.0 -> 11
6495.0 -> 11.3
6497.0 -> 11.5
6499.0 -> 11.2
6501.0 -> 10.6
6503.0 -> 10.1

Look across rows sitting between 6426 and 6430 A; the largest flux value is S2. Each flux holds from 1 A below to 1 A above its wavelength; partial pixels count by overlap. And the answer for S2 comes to 11.4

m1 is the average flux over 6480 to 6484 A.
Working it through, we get 11.1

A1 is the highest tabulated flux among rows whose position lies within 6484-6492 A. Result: 11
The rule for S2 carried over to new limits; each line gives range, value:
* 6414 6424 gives 11.3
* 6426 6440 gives 11.9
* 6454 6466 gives 11.2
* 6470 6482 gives 12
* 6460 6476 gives 11.8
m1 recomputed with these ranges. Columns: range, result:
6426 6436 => 11.3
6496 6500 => 11.3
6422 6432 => 11.1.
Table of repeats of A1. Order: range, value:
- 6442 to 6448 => 11.1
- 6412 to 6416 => 10.5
